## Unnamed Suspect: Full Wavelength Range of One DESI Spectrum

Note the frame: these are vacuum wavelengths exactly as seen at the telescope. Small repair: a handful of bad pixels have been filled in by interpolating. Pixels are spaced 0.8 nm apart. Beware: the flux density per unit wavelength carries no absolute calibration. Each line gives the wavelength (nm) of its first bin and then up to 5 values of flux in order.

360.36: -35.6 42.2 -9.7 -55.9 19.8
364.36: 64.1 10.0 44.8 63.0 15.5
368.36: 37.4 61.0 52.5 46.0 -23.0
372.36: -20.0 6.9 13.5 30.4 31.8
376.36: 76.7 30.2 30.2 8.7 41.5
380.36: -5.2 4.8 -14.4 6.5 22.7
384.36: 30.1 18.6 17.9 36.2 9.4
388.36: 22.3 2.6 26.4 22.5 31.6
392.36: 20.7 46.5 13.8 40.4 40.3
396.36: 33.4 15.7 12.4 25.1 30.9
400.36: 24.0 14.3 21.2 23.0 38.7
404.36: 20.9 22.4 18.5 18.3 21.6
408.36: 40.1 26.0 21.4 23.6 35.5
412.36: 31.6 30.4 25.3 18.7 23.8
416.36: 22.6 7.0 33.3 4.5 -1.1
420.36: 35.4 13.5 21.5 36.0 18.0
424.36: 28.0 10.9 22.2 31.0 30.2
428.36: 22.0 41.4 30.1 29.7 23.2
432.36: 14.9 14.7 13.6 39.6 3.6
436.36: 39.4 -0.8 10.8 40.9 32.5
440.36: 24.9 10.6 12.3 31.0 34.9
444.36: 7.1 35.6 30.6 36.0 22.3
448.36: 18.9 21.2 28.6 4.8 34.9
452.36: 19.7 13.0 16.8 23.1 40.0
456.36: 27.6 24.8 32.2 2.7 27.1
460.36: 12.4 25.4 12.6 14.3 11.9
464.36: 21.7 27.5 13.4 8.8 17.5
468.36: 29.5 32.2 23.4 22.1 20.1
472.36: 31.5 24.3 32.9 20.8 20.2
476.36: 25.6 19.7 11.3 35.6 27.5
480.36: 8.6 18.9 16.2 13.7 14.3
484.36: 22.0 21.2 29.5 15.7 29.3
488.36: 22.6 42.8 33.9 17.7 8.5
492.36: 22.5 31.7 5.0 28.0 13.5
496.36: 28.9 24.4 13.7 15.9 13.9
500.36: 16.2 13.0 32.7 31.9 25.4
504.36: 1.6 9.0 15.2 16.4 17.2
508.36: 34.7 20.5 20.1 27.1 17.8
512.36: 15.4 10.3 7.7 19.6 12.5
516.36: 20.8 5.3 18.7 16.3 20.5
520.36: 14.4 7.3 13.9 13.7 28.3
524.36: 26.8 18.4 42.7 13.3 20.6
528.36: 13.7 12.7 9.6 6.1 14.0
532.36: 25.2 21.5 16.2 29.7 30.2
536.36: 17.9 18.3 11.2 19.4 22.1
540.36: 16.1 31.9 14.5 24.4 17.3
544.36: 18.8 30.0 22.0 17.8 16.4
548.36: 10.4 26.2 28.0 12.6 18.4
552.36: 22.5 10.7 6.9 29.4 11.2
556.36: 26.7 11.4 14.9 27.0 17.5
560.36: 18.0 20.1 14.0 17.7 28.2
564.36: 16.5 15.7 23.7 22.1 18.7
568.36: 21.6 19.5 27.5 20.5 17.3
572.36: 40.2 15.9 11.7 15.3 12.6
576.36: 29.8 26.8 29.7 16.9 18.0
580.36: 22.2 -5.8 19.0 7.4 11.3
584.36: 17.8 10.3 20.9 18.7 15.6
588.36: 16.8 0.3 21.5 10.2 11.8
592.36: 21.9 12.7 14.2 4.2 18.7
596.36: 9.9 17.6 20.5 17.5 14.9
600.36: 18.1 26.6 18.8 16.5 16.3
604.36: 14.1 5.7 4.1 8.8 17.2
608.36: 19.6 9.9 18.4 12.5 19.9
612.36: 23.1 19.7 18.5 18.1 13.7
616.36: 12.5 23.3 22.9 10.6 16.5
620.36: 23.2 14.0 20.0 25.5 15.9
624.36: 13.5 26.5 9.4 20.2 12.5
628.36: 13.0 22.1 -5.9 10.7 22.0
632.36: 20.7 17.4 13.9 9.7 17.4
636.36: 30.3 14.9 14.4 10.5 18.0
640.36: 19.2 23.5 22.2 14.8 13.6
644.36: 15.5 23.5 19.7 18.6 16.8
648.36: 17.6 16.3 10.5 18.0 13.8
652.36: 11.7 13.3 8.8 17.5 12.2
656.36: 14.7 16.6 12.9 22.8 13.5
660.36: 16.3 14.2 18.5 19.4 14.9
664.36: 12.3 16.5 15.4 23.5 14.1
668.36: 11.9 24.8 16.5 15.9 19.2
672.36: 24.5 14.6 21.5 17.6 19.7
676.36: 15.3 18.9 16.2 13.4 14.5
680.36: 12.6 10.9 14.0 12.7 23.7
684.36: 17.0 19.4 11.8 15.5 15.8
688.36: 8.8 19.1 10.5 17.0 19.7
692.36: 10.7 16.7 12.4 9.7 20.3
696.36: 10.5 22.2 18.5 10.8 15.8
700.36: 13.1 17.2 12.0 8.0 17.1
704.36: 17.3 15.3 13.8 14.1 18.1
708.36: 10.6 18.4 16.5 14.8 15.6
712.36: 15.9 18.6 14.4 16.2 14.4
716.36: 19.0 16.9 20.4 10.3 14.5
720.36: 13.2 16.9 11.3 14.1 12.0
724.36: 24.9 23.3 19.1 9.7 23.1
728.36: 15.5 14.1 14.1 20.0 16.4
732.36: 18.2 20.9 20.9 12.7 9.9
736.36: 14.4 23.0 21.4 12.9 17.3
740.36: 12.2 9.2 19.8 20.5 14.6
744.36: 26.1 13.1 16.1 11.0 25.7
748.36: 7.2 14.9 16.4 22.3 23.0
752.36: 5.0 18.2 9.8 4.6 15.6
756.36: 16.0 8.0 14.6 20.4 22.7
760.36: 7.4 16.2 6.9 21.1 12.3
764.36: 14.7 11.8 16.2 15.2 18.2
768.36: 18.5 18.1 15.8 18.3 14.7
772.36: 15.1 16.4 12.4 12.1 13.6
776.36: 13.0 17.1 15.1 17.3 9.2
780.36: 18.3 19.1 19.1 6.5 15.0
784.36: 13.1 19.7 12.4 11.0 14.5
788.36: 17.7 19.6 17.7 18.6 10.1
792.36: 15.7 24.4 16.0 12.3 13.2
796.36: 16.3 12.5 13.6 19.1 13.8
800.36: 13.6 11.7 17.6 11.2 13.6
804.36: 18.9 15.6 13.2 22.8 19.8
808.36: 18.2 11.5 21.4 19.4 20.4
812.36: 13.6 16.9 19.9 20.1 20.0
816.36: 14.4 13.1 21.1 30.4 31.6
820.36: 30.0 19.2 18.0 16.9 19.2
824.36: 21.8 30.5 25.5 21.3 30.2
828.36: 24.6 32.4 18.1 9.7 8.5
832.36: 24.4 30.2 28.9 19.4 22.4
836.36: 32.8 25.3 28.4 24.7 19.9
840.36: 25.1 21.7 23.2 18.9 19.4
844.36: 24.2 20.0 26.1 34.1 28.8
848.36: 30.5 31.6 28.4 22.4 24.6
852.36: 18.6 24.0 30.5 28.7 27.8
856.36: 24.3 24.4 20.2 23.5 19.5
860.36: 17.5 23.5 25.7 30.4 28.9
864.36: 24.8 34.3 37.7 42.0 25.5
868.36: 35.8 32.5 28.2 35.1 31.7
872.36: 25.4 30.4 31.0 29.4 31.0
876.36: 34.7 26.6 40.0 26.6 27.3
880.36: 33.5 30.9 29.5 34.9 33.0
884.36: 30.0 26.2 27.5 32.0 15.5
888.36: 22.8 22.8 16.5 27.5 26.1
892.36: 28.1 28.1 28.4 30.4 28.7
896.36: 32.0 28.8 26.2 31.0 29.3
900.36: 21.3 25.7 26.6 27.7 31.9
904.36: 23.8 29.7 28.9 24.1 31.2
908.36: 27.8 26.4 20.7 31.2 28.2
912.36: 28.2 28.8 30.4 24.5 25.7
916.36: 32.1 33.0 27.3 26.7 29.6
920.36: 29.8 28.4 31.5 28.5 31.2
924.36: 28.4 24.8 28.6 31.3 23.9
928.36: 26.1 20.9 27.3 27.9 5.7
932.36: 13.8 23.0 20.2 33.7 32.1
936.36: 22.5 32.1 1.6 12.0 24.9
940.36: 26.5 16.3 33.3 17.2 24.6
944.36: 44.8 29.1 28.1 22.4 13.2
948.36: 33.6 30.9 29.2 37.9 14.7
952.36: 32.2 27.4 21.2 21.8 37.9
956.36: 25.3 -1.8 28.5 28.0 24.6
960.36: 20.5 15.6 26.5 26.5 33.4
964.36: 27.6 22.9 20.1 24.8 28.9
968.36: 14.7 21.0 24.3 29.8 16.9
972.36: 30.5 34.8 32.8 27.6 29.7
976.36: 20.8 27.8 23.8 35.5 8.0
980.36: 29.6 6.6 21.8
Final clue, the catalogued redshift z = 1.17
